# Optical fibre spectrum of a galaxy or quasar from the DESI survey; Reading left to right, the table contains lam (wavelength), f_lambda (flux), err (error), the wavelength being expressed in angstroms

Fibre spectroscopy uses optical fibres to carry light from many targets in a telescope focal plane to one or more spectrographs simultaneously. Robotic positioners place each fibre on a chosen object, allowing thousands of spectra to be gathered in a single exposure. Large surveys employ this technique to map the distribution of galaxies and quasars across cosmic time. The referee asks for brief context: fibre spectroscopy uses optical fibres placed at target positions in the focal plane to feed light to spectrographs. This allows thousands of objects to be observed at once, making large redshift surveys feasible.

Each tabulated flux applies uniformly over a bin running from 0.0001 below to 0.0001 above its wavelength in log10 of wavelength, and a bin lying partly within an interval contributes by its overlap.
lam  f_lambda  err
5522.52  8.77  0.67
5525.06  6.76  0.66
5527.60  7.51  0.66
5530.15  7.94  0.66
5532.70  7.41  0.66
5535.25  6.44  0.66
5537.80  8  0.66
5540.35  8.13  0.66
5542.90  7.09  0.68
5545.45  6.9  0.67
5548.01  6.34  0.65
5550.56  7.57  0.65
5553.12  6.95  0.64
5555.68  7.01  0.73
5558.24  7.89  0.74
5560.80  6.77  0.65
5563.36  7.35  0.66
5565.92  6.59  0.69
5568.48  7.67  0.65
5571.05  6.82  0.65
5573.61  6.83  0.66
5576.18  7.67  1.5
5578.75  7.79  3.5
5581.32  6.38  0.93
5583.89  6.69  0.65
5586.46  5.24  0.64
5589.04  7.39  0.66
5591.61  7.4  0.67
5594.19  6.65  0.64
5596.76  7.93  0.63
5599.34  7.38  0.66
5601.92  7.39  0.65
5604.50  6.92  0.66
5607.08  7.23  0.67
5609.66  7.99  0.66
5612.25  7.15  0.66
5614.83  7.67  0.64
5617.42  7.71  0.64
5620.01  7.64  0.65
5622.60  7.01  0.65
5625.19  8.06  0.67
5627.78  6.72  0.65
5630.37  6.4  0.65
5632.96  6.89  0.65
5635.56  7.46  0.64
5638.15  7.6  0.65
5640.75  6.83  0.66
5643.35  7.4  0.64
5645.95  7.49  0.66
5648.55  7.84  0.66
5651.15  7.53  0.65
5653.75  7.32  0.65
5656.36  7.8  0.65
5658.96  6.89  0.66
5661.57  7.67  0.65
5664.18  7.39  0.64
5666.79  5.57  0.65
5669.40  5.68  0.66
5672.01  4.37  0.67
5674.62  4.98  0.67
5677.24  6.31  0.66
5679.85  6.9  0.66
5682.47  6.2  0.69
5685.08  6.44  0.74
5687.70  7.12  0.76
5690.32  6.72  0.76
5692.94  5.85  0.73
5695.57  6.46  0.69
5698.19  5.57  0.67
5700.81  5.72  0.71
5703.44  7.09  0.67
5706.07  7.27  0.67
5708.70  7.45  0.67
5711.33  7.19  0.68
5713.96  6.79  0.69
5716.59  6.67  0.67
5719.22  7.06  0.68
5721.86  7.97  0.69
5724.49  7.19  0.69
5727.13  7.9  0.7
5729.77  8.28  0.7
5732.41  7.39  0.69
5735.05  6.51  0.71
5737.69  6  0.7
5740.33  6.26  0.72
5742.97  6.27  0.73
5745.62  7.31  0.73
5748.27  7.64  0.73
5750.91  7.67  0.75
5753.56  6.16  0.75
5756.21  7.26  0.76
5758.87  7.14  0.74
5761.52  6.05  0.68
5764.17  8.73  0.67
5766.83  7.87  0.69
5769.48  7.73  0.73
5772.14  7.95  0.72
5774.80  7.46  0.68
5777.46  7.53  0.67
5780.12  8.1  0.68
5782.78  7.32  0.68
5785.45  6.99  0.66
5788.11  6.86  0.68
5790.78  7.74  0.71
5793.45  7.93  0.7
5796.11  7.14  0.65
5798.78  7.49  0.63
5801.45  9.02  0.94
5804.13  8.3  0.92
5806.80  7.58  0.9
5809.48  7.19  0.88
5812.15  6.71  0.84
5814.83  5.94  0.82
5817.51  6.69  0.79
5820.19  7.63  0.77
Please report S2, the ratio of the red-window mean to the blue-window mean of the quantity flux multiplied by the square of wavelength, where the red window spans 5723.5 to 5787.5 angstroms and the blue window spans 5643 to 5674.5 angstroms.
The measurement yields 1.1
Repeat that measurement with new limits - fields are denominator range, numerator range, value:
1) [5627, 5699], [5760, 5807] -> 1.19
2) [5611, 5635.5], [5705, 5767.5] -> 1.03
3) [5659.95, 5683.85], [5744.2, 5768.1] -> 1.23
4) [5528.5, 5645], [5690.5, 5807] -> 1.06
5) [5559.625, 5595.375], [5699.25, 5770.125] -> 1.08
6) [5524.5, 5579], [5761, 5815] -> 1.13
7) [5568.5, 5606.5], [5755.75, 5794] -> 1.14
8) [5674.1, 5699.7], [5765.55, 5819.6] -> 1.23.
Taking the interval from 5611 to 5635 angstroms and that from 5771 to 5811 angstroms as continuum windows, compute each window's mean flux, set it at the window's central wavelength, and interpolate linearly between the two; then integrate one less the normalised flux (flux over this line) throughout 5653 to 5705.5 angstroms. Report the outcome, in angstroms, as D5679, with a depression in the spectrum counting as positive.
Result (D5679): 6.9 angstroms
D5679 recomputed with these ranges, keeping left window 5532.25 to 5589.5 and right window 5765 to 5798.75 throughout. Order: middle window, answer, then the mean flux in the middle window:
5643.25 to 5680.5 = 2.96 angstroms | 6.72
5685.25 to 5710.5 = 2.71 angstroms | 6.59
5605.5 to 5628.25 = -0.90 angstroms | 7.48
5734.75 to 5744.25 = 1.58 angstroms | 6.24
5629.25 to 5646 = 0.25 angstroms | 7.14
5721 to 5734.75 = -0.37 angstroms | 7.65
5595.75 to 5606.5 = -0.32 angstroms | 7.38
